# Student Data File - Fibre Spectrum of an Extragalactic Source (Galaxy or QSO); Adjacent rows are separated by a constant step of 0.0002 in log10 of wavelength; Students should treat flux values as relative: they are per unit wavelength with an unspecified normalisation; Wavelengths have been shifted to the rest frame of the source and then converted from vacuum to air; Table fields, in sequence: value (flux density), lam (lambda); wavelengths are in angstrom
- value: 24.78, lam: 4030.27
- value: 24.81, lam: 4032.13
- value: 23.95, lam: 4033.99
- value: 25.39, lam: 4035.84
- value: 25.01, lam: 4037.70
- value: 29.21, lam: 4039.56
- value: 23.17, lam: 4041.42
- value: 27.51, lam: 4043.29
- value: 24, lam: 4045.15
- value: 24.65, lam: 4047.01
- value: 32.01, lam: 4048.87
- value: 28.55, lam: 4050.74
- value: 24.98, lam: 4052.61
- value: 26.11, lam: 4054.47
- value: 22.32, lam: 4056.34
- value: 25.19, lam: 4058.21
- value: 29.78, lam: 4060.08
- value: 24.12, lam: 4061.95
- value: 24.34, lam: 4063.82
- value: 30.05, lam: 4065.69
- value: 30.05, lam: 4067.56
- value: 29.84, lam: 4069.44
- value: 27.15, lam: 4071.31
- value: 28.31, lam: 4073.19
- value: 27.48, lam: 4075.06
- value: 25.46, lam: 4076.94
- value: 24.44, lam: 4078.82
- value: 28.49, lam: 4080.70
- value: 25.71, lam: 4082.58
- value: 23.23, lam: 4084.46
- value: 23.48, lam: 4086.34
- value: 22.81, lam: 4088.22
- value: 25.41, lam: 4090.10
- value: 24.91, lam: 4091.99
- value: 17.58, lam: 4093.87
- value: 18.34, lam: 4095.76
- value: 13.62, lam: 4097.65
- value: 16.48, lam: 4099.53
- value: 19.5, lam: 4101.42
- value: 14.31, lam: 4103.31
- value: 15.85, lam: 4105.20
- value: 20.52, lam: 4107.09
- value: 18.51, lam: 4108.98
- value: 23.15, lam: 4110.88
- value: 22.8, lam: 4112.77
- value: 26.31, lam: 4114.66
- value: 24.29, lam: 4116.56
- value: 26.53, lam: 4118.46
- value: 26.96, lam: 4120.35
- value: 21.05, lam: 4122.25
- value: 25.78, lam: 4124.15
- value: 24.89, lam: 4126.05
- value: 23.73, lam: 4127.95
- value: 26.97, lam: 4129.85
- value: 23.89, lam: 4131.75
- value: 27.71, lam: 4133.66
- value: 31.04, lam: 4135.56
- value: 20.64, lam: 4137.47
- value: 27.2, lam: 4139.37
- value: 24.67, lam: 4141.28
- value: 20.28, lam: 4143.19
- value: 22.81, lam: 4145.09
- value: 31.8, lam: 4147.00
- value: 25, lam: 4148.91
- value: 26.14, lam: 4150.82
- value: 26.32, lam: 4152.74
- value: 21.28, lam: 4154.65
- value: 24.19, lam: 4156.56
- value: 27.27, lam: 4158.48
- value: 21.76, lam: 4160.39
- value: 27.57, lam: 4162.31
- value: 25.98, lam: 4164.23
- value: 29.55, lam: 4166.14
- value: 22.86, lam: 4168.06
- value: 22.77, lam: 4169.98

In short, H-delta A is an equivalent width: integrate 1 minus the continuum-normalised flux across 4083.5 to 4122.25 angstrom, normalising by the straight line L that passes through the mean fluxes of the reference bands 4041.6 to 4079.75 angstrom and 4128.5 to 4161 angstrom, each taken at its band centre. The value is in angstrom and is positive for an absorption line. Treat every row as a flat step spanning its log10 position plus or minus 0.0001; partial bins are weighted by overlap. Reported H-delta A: 7.1 angstrom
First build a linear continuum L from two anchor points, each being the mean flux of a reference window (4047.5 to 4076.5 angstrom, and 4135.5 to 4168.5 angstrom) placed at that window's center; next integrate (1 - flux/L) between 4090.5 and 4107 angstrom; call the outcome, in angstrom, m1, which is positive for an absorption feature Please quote 5.3 angstrom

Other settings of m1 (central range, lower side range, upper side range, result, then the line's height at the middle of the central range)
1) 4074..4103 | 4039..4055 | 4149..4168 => 4.31 angstrom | 26.2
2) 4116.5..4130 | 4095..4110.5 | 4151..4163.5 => -3.23 angstrom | 20.2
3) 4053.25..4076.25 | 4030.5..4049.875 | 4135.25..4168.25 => -1.09 angstrom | 25.8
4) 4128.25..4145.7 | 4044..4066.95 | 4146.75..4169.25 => 0.51 angstrom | 25.8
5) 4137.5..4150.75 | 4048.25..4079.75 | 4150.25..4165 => 0.14 angstrom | 25.3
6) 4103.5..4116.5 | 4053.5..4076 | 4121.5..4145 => 2.31 angstrom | 25.6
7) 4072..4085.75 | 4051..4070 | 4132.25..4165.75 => 0.16 angstrom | 26.4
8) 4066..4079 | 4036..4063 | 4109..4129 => -1.17 angstrom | 25.5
